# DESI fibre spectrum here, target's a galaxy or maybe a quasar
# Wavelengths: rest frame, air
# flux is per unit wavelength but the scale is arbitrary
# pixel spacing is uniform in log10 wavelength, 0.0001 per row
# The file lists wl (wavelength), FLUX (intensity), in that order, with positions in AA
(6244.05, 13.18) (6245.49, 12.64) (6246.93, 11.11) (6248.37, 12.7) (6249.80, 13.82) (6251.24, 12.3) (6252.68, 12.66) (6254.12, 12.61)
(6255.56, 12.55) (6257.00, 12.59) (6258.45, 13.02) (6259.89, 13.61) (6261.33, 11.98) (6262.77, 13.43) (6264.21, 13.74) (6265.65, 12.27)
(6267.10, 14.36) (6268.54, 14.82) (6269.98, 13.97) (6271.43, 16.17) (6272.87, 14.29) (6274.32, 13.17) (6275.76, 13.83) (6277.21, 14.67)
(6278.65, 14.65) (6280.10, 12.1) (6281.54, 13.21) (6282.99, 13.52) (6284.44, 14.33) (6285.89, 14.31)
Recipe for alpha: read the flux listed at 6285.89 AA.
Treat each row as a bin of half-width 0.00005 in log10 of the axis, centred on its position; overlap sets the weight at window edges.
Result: 14.31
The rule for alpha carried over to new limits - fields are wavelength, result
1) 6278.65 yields 14.65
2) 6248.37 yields 12.7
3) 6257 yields 12.59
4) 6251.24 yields 12.3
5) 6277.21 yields 14.67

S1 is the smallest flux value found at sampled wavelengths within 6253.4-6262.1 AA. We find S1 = 11.98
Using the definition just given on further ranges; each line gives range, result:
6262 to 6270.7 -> 12.27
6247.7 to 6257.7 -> 12.3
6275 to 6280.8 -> 12.1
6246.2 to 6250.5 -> 11.11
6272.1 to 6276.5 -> 13.17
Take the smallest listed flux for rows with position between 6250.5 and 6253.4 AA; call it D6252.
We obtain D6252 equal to 12.3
